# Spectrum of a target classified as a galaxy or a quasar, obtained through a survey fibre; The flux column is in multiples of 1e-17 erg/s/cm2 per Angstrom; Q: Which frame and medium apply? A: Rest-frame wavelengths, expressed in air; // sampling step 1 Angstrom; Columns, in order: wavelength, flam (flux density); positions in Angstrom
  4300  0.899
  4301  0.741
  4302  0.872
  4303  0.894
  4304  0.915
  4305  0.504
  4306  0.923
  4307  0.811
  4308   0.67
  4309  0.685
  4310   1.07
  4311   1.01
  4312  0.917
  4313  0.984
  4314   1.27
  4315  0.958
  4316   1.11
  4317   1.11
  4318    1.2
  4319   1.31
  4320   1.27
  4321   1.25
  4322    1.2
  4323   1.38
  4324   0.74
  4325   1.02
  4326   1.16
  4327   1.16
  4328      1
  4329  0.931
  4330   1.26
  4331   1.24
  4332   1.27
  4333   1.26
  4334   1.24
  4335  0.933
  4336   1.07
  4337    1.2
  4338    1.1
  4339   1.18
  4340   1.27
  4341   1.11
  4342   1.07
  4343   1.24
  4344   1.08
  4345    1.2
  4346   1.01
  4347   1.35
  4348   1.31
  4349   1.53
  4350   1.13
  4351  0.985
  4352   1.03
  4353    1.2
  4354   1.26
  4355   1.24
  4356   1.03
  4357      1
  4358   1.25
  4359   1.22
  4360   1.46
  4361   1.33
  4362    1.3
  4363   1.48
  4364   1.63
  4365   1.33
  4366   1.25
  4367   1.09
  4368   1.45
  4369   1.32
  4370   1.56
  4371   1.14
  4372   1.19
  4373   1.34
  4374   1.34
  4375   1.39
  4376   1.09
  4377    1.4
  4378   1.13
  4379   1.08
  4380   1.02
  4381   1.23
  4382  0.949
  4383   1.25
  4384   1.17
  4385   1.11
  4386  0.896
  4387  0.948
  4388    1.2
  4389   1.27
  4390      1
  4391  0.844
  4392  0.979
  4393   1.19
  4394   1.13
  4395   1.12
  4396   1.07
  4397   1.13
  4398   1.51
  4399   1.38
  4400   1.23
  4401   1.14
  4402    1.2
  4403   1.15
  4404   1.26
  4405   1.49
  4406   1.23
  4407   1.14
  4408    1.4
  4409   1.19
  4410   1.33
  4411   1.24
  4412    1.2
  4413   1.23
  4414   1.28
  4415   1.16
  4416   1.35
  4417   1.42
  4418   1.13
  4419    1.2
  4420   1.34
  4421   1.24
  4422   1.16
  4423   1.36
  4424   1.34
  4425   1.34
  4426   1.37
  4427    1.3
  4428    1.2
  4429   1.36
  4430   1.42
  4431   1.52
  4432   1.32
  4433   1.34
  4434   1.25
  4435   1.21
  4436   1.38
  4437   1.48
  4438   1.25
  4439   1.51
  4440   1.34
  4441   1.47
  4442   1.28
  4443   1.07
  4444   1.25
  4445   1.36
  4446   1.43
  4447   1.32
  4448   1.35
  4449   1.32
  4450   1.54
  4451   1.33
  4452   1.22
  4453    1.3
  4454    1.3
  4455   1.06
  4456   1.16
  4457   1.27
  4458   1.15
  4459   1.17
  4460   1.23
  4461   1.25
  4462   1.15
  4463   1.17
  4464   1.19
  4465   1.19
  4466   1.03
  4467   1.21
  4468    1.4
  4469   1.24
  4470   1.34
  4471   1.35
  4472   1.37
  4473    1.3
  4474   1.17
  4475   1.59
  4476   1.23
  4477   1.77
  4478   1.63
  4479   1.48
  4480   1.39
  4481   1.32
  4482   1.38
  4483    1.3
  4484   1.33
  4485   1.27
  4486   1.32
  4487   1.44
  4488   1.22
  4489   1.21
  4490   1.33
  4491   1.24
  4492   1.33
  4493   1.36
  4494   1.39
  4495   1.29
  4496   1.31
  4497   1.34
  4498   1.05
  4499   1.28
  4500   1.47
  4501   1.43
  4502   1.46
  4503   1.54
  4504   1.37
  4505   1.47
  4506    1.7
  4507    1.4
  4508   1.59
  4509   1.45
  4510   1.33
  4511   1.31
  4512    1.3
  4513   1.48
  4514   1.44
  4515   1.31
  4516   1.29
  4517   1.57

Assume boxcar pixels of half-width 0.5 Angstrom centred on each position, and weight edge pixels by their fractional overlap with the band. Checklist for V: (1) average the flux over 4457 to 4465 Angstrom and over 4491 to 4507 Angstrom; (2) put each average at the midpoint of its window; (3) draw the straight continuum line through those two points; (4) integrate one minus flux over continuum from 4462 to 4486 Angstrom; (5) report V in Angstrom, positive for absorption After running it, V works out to -1.3 Angstrom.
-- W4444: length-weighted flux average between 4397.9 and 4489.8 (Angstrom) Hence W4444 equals 1.3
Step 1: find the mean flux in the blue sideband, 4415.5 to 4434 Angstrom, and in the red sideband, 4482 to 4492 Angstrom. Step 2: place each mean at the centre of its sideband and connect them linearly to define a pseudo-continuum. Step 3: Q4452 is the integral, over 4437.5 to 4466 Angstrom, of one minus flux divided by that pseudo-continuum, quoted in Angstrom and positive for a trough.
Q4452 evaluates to 0.9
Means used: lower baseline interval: 1.32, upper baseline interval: 1.3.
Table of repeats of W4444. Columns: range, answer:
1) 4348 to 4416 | 1.22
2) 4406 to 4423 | 1.25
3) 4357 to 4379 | 1.31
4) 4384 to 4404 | 1.14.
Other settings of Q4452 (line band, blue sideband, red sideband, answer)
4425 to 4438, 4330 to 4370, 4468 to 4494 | -0.3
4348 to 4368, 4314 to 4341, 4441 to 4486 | -1.2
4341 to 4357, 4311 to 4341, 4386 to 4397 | -0.8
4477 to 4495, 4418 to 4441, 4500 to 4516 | 0.6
